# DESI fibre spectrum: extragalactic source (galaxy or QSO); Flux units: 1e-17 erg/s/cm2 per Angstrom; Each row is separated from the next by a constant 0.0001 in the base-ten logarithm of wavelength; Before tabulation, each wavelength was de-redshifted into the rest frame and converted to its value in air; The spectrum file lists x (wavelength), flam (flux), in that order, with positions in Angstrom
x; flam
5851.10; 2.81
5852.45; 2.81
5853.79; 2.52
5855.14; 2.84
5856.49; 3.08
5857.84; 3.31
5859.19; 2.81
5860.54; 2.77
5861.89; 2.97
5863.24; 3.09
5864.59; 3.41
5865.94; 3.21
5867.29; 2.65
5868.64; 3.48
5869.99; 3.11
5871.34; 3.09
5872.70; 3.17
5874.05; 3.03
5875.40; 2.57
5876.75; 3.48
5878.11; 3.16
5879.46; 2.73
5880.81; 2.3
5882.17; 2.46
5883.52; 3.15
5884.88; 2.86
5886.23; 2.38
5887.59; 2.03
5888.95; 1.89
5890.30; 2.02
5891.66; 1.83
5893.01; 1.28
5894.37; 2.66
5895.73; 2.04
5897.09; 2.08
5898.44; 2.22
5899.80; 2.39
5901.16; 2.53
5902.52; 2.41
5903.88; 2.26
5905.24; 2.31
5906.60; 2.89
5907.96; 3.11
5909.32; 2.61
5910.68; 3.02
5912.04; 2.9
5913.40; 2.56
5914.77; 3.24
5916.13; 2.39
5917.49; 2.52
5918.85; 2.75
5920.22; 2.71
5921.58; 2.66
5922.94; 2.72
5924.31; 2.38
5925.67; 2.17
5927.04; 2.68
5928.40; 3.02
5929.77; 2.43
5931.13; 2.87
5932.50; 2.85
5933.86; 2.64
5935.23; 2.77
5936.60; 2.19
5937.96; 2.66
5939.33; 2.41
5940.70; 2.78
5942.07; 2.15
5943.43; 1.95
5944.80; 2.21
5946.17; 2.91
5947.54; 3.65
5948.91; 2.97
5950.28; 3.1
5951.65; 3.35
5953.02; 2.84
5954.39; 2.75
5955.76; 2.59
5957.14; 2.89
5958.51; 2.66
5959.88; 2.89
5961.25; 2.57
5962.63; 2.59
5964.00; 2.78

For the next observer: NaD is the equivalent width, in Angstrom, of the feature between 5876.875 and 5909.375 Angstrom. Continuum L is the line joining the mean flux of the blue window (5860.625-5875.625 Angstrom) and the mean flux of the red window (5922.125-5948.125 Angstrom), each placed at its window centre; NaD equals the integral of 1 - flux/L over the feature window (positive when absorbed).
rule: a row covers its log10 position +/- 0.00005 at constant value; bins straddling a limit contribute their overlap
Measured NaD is 5.4 Angstrom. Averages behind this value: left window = 3.07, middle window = 2.41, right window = 2.6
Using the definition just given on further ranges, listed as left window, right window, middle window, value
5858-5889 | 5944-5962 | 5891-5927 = 4.85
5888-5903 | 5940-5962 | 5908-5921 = -2.36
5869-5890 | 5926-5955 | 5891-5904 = 2.74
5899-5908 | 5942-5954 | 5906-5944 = 0.17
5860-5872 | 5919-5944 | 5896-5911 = 1.51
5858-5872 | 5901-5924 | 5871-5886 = 0.36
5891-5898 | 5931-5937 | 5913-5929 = -1.38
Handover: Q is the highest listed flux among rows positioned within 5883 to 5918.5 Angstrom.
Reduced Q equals 3.24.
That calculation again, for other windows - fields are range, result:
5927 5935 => 3.02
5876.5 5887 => 3.48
